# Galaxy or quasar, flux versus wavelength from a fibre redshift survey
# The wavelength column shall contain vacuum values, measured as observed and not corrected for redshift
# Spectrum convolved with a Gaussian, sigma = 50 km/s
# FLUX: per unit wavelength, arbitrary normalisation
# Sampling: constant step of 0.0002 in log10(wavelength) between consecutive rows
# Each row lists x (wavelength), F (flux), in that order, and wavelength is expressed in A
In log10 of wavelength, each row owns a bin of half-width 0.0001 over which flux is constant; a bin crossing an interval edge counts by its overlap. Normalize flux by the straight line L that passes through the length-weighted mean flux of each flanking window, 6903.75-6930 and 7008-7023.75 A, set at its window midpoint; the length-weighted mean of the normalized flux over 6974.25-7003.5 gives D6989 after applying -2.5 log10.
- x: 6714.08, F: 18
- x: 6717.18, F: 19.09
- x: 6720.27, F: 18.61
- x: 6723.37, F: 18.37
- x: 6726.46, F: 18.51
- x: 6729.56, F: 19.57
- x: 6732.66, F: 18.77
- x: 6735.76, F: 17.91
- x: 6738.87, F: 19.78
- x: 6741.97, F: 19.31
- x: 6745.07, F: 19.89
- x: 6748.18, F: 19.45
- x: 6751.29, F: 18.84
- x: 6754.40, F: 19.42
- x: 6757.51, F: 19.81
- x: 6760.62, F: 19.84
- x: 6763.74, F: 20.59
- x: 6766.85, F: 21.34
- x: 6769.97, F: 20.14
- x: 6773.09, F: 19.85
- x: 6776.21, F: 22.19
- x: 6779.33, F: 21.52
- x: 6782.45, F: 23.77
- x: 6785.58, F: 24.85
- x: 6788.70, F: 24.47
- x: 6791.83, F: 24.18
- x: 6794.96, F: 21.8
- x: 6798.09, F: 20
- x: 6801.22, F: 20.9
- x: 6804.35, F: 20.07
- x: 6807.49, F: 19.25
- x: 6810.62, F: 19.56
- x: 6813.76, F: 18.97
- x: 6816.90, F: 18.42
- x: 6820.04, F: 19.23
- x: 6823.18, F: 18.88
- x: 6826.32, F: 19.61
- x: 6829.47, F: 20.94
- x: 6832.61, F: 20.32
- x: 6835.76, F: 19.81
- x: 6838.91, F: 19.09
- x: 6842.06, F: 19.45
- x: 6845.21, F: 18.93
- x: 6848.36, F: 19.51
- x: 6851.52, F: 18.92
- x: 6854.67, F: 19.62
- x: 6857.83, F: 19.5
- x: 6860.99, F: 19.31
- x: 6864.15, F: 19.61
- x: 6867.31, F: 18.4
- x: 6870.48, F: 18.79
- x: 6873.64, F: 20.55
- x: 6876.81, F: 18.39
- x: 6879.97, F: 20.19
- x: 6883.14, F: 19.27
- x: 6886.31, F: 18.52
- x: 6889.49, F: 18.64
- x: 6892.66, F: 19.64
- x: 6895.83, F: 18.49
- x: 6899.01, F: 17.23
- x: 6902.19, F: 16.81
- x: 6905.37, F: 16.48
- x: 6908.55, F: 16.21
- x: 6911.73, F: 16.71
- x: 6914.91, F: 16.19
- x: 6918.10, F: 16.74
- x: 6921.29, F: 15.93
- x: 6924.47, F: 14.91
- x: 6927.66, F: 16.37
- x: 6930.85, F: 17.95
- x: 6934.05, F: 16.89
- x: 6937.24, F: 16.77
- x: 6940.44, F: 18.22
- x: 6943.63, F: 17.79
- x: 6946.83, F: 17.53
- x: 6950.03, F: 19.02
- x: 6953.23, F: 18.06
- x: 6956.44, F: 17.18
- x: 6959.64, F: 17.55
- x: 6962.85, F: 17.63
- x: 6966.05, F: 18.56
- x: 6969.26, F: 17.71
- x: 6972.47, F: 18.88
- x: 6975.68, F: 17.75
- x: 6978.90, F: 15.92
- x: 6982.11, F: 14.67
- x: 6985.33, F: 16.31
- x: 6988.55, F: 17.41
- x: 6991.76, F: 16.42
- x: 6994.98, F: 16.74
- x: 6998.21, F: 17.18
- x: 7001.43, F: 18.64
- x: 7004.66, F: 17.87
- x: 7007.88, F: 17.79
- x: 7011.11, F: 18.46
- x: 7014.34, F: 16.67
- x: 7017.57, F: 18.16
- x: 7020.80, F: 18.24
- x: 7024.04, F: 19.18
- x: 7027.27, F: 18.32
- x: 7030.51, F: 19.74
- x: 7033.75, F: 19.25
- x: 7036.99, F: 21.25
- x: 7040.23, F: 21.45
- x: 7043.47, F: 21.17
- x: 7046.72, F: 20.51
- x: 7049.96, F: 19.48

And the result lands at 0.05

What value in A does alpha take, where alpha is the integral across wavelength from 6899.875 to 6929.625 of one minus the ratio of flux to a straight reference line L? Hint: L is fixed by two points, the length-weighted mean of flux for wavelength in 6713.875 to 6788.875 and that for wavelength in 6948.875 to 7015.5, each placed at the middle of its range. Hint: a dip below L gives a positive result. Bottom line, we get 3.1 A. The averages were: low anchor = 20.1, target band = 16.3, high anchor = 17.4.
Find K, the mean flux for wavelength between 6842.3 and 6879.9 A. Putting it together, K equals 19.3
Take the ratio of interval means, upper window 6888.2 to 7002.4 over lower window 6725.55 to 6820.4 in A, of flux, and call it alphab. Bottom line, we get 0.84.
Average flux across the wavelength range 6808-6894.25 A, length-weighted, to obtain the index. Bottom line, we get 19.3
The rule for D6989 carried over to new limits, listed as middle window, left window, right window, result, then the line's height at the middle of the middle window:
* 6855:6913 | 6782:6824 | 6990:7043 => 0.09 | 20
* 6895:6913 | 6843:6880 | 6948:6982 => 0.10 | 18.6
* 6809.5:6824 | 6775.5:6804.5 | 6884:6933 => 0.12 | 21.3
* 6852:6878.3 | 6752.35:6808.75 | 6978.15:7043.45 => 0.05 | 20.1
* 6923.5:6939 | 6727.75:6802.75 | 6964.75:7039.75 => 0.13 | 18.8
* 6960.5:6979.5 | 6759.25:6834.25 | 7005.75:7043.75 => 0.10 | 19.5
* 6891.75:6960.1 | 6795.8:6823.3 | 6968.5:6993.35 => 0.03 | 17.7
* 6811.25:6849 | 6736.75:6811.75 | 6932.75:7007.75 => 0.02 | 19.9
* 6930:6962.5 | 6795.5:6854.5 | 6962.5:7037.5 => 0.04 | 18.4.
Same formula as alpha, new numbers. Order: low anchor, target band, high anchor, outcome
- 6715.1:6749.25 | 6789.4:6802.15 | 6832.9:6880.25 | -1.8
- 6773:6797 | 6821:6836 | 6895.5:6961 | 0.9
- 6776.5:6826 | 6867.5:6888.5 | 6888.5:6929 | -1.3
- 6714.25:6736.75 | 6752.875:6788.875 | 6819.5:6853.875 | -4.4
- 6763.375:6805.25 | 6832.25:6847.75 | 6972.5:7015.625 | 0.9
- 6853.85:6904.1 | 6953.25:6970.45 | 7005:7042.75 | 1.1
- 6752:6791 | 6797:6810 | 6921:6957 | 0.4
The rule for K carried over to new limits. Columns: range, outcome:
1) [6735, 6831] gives 20.5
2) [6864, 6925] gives 17.9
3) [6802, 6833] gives 19.5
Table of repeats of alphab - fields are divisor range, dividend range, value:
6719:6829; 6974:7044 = 0.89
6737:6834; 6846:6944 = 0.88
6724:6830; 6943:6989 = 0.86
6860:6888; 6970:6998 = 0.87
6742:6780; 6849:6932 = 0.90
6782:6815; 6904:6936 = 0.76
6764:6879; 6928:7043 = 0.88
